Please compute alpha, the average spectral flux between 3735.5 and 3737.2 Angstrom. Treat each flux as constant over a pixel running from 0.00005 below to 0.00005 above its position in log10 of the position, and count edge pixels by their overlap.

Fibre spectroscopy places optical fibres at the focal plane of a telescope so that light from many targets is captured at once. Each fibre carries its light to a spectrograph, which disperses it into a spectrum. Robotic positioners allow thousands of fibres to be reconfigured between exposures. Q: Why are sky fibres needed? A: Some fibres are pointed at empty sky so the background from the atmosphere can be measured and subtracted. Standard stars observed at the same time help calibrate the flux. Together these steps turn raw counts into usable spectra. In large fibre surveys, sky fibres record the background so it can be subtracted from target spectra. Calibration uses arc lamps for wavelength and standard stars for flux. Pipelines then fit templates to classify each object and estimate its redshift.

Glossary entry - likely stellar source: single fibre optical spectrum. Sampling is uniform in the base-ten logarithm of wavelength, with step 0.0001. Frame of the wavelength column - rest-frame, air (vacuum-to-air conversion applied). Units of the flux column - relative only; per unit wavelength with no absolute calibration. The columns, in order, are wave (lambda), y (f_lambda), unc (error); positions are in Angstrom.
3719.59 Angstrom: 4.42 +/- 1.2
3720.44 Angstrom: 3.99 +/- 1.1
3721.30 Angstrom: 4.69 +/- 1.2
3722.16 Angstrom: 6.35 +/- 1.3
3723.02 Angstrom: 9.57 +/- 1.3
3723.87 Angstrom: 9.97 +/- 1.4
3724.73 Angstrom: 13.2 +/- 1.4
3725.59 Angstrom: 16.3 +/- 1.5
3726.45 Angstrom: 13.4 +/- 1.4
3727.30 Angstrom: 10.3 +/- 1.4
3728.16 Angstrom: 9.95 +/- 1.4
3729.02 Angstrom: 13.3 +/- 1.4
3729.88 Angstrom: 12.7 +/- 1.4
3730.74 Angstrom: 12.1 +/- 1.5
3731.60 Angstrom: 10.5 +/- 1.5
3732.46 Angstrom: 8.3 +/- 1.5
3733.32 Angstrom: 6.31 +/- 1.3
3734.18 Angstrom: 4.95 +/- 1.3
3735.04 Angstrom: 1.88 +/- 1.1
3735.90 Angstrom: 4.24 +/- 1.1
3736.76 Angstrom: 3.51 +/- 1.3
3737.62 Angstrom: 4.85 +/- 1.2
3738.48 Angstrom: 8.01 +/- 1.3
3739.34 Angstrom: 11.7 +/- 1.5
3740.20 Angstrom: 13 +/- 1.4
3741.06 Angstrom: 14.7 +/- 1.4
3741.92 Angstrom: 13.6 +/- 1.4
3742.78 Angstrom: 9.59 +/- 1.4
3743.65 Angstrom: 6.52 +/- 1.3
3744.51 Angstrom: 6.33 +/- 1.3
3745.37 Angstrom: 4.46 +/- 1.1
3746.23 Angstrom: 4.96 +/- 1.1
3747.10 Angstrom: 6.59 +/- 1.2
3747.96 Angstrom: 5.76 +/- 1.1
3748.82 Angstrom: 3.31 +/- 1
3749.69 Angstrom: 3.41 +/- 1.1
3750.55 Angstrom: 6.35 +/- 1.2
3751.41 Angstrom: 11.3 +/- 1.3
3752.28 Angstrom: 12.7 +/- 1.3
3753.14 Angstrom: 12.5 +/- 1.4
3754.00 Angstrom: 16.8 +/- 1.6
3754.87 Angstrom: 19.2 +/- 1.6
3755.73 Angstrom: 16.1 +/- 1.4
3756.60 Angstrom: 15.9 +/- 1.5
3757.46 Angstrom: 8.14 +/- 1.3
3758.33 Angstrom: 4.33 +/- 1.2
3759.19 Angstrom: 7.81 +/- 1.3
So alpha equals 3.88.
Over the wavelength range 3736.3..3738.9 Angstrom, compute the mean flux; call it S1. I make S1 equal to 5.44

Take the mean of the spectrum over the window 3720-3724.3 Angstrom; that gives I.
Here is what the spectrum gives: 6.91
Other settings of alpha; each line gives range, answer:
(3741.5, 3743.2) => 11.6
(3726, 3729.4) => 11.8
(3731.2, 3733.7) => 8.38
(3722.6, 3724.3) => 9.81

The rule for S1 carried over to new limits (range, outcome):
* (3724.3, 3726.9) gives 14.3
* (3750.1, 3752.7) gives 10.1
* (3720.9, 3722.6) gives 5.54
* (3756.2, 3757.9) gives 11.9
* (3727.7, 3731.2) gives 12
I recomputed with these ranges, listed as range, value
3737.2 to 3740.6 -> 9.38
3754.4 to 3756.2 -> 17.5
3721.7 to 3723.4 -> 7.83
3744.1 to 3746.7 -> 5.25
